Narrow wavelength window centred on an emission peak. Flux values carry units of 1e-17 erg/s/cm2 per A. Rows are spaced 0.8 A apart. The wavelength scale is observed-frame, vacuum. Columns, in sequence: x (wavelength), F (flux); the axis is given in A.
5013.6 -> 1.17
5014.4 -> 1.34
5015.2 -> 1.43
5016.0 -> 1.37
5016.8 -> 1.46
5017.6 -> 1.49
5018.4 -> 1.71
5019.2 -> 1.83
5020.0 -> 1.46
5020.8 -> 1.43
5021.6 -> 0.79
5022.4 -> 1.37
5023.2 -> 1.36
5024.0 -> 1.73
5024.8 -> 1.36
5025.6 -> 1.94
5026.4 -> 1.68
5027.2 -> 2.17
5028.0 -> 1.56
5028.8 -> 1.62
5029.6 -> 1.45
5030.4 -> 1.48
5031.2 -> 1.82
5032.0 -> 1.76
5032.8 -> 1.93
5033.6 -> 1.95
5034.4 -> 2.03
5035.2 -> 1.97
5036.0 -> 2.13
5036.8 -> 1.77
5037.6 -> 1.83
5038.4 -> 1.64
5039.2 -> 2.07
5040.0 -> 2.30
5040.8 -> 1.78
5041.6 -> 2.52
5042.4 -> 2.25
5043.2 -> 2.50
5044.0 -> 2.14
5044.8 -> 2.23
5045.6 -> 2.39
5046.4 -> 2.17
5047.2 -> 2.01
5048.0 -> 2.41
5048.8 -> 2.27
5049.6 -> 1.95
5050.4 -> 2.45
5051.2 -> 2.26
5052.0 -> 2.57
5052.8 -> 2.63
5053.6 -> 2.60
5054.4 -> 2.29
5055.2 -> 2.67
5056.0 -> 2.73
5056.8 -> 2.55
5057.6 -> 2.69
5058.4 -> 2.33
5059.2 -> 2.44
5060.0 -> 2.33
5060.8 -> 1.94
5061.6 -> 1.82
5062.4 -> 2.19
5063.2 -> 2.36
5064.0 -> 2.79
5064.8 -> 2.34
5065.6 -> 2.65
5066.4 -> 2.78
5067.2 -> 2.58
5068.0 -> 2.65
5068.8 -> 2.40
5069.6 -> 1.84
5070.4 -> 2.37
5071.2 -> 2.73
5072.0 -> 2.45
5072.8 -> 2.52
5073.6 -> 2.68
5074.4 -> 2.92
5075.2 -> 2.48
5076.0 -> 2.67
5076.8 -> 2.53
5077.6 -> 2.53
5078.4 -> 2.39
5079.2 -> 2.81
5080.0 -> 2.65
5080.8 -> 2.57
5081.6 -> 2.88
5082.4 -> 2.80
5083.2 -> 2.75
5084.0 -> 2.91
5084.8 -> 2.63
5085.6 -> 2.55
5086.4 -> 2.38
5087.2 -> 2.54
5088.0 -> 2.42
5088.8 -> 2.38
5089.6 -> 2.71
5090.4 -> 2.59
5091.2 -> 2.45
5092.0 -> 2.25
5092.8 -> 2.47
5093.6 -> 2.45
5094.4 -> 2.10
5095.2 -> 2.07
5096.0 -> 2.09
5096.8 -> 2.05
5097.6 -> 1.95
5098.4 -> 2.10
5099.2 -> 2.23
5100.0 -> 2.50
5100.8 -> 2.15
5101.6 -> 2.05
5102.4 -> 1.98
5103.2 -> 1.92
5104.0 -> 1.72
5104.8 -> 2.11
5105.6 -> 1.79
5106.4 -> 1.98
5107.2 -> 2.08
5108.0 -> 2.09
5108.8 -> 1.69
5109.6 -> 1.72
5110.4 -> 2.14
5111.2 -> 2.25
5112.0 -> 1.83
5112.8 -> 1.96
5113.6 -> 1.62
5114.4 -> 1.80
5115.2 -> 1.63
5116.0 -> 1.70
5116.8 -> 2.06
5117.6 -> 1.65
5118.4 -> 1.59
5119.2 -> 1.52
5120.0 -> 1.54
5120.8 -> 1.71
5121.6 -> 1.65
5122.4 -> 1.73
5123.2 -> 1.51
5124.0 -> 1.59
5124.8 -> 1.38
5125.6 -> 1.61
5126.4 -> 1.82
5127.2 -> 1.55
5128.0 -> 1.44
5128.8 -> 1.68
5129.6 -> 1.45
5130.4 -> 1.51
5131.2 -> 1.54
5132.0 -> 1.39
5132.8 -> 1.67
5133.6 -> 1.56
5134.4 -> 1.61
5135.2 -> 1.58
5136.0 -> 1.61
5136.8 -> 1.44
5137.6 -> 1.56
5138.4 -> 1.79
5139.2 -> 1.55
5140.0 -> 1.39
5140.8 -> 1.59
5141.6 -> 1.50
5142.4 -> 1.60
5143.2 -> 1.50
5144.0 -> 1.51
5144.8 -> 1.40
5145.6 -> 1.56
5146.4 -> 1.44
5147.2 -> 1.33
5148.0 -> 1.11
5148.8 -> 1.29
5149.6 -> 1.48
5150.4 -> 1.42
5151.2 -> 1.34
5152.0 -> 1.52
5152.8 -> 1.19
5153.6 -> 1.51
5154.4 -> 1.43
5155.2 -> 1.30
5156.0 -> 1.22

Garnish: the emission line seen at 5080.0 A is C IV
